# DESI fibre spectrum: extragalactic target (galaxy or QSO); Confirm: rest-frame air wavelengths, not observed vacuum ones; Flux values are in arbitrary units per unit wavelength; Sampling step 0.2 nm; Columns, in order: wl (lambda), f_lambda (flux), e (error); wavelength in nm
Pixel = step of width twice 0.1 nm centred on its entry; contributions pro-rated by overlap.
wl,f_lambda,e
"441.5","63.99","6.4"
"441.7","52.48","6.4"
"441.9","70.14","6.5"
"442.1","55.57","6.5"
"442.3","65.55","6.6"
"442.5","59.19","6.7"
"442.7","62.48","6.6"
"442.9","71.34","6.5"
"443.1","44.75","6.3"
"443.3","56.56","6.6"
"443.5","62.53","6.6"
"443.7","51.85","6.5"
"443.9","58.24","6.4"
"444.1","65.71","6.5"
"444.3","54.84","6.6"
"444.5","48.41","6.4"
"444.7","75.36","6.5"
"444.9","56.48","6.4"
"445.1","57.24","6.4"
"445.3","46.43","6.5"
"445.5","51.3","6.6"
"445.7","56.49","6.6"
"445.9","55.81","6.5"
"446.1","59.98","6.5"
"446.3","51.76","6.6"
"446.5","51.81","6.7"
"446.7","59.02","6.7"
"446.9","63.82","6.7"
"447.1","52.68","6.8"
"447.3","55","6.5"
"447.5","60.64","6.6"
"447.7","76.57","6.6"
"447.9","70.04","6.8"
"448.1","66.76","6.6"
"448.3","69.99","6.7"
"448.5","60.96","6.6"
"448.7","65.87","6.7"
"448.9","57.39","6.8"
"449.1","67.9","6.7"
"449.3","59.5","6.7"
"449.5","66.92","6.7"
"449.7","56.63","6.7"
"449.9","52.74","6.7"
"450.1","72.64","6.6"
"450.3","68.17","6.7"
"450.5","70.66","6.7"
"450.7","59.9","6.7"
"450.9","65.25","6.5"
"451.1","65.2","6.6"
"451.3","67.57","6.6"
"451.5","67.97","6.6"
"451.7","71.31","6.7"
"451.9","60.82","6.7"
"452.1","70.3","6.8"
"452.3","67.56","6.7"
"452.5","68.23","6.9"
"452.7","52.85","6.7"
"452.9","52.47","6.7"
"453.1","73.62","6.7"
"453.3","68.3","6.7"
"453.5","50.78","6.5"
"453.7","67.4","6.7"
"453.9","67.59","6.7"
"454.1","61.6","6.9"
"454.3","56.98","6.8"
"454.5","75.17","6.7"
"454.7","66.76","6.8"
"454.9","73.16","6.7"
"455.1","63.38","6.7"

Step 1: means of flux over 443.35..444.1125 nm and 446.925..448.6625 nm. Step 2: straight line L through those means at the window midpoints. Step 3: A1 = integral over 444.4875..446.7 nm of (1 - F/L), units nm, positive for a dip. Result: 0.19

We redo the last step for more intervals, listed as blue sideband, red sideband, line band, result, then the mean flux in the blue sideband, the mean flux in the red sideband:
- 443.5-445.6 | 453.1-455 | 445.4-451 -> -0.123 nm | 56.9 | 65.7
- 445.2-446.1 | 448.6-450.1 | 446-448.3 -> -0.173 nm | 53.3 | 61.8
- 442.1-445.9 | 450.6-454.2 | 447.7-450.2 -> -0.112 nm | 57.9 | 64.4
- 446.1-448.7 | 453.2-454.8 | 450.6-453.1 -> -0.041 nm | 61.7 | 64.3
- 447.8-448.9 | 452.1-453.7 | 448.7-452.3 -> -0.026 nm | 65.9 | 62.8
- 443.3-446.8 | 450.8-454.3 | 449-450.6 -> -0.073 nm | 56.7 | 64.4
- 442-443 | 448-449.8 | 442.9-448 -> 0.417 nm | 62.8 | 63.5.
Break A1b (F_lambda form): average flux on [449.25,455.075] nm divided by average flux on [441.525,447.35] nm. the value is 1.1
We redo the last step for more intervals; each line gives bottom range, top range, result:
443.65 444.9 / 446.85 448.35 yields 1.09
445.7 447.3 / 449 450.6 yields 1.14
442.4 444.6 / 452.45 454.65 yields 1.09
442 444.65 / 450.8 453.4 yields 1.12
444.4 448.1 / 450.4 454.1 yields 1.11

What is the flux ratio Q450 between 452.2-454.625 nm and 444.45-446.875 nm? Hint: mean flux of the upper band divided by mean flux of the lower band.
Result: 1.13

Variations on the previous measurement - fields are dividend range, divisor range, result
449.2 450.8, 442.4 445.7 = 1.10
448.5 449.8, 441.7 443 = 0.99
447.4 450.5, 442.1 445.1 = 1.10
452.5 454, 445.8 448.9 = 1.02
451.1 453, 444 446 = 1.13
